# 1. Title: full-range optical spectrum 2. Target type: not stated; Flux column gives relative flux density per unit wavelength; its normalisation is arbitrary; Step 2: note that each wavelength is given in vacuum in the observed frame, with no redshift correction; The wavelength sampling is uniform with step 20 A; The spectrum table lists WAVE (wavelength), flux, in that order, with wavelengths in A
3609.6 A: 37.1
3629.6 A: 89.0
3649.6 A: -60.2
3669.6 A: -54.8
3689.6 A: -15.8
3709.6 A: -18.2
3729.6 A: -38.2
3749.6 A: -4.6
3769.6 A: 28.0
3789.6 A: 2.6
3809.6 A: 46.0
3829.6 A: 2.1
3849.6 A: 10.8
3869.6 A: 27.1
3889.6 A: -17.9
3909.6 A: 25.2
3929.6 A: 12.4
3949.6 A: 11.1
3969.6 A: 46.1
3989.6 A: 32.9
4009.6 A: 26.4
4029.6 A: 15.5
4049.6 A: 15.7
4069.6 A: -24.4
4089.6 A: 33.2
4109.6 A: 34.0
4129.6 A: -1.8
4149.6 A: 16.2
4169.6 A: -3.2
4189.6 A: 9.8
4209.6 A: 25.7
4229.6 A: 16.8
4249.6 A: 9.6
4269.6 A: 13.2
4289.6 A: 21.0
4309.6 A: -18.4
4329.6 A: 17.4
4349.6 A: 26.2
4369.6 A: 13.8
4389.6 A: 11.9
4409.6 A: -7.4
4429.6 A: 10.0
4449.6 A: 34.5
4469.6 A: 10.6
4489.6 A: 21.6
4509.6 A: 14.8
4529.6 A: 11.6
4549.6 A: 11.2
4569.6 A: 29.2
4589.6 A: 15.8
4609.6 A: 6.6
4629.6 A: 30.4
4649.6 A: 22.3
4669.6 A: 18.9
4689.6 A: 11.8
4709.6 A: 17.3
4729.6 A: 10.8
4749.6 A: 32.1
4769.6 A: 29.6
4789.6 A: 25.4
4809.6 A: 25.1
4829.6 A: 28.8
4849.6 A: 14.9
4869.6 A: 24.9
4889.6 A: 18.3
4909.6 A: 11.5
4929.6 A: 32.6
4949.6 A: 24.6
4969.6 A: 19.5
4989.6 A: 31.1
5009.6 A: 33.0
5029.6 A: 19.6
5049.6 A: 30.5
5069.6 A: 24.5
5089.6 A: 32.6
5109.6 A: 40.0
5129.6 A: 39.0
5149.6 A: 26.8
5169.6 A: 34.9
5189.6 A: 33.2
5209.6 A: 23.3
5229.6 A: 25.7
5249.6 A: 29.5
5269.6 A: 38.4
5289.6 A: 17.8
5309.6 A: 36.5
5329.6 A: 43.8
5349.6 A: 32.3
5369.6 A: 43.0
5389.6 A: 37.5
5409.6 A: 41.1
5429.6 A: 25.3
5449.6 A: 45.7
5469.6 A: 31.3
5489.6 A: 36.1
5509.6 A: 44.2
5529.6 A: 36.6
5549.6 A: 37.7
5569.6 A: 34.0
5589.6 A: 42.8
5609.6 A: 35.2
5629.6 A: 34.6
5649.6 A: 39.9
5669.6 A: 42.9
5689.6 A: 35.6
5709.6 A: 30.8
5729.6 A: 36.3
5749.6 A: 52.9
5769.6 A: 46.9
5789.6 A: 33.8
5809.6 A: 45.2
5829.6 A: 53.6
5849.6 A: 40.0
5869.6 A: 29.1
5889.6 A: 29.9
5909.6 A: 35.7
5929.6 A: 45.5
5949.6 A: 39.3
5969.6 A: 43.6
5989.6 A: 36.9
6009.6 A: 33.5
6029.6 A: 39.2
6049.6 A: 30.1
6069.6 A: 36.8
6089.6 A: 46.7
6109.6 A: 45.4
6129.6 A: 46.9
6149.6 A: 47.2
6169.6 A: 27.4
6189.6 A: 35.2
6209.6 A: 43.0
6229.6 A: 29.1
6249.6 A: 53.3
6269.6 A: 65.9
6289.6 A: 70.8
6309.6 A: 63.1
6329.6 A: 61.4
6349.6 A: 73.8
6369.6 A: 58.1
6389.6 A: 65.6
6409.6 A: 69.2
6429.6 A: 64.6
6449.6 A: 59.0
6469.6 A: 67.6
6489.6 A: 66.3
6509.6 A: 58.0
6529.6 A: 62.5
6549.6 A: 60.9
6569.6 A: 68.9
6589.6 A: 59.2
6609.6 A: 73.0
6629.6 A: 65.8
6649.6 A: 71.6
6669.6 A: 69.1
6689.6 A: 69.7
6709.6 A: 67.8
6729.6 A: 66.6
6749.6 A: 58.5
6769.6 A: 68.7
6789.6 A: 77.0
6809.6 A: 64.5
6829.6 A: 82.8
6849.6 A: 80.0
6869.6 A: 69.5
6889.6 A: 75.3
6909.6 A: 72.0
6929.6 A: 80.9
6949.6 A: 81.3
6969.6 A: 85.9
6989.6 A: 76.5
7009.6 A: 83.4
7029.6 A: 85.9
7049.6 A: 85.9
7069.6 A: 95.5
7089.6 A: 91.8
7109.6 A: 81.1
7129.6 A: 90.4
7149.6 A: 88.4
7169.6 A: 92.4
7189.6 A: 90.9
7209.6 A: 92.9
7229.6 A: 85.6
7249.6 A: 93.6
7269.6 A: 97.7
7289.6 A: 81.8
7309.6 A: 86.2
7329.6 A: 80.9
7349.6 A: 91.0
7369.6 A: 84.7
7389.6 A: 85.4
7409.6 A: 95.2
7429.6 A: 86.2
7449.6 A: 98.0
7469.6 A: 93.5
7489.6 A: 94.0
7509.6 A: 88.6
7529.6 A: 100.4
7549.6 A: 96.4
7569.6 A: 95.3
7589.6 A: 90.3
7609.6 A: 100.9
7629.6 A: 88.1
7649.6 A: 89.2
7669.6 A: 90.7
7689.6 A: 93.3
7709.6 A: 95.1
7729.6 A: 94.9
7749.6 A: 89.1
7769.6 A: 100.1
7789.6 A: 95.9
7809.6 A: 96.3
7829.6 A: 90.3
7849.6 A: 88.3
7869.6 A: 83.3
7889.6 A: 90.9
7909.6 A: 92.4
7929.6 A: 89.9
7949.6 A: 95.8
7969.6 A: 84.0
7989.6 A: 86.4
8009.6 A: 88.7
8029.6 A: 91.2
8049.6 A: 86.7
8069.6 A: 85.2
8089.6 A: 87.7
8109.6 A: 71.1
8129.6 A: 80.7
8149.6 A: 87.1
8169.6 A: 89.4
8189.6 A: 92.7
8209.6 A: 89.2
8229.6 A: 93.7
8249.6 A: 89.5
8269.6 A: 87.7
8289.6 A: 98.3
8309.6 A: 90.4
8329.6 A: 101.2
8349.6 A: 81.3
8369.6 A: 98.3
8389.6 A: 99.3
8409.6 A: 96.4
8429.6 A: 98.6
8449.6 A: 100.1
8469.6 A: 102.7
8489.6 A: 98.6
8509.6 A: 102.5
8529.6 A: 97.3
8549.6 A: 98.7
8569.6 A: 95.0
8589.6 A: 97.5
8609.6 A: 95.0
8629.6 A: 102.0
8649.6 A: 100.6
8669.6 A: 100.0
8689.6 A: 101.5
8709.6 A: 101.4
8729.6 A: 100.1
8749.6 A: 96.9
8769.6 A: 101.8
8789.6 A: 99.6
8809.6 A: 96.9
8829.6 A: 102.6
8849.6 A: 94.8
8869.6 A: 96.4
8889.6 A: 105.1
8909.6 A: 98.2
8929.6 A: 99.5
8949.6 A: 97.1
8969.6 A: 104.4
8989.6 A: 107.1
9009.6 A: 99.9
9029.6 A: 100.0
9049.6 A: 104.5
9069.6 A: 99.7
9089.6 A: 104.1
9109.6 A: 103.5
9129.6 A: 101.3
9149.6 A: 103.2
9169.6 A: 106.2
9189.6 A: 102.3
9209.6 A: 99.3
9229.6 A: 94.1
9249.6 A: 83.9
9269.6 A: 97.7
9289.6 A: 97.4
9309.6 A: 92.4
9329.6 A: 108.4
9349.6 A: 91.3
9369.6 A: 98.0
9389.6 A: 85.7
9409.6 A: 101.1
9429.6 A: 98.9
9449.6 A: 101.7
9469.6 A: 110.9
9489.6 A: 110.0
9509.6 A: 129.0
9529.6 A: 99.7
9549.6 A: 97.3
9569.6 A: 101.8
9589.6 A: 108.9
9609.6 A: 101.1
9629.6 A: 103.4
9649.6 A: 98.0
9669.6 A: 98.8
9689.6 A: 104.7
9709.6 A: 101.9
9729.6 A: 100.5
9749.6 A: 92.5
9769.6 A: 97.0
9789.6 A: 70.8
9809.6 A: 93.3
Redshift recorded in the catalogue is 0.568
